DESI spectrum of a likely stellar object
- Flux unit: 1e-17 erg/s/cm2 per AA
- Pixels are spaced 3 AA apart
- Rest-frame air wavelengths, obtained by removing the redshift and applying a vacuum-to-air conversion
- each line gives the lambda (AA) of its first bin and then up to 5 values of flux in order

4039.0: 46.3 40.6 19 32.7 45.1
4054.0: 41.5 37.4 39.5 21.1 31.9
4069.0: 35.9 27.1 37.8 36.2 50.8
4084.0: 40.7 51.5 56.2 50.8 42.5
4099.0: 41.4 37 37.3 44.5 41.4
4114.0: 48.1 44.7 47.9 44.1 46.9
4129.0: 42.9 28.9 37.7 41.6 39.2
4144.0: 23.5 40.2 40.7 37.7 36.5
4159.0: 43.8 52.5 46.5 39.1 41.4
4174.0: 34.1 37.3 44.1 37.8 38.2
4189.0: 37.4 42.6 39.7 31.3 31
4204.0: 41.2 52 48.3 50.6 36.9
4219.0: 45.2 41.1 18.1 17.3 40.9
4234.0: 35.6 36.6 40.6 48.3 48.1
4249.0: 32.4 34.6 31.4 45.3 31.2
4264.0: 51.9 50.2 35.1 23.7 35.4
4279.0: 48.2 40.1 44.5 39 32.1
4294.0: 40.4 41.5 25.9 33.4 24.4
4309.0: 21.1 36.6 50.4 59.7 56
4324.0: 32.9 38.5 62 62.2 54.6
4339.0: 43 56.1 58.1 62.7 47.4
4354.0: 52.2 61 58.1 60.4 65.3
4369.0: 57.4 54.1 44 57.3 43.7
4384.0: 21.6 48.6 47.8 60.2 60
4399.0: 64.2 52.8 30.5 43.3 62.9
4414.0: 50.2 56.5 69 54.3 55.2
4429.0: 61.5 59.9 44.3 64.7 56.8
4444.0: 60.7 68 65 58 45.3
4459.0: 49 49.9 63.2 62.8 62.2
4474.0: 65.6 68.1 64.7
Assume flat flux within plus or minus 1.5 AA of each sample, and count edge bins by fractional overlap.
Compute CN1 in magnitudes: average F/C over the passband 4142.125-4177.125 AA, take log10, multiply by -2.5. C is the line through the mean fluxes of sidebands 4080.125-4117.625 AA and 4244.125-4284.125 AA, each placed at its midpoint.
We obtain 0.09 mag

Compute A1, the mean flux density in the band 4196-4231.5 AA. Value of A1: 37.8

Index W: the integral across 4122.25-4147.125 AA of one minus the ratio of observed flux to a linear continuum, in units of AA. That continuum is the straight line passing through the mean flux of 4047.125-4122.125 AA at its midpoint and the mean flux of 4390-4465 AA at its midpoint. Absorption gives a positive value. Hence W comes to 2.9 AA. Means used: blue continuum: 40.9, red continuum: 55.9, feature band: 38.1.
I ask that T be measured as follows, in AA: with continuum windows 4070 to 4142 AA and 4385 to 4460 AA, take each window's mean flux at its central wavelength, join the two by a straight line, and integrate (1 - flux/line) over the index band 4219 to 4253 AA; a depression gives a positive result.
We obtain 8.2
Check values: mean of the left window 42.4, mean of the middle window 36.2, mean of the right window 55.4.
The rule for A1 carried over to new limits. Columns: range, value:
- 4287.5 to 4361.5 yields 46.1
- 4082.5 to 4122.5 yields 44.9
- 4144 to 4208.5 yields 39.9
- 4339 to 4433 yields 53.9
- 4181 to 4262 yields 38.4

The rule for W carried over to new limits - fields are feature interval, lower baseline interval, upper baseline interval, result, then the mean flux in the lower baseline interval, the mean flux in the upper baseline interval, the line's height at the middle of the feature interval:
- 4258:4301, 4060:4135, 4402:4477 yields 9.1 AA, 41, 56.8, 49.4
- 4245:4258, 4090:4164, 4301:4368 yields 2.6 AA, 41.7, 49.7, 46.5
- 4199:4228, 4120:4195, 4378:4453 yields 2.6 AA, 39.9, 54.4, 43.1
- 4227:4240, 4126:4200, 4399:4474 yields 2.8 AA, 39.1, 56.4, 43.5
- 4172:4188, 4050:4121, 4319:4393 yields 2.3 AA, 41.1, 52.1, 44.9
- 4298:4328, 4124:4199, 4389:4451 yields 7.0 AA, 39.3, 56.6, 49.4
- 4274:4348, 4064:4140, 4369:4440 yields 8.8 AA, 41.7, 52.6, 49.2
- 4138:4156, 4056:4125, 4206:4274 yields 1.6 AA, 41.2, 38.9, 40.3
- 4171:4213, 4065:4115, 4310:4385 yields 5.3 AA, 41.9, 51.8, 45.8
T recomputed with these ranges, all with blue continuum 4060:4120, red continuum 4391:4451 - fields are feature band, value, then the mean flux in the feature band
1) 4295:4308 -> 5.0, 31.3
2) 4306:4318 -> 3.3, 37.5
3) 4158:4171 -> -0.1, 45.1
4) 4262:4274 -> 2.2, 40.5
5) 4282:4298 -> 3.5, 39.5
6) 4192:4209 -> 2.5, 39.6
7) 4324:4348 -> 0.0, 52.8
